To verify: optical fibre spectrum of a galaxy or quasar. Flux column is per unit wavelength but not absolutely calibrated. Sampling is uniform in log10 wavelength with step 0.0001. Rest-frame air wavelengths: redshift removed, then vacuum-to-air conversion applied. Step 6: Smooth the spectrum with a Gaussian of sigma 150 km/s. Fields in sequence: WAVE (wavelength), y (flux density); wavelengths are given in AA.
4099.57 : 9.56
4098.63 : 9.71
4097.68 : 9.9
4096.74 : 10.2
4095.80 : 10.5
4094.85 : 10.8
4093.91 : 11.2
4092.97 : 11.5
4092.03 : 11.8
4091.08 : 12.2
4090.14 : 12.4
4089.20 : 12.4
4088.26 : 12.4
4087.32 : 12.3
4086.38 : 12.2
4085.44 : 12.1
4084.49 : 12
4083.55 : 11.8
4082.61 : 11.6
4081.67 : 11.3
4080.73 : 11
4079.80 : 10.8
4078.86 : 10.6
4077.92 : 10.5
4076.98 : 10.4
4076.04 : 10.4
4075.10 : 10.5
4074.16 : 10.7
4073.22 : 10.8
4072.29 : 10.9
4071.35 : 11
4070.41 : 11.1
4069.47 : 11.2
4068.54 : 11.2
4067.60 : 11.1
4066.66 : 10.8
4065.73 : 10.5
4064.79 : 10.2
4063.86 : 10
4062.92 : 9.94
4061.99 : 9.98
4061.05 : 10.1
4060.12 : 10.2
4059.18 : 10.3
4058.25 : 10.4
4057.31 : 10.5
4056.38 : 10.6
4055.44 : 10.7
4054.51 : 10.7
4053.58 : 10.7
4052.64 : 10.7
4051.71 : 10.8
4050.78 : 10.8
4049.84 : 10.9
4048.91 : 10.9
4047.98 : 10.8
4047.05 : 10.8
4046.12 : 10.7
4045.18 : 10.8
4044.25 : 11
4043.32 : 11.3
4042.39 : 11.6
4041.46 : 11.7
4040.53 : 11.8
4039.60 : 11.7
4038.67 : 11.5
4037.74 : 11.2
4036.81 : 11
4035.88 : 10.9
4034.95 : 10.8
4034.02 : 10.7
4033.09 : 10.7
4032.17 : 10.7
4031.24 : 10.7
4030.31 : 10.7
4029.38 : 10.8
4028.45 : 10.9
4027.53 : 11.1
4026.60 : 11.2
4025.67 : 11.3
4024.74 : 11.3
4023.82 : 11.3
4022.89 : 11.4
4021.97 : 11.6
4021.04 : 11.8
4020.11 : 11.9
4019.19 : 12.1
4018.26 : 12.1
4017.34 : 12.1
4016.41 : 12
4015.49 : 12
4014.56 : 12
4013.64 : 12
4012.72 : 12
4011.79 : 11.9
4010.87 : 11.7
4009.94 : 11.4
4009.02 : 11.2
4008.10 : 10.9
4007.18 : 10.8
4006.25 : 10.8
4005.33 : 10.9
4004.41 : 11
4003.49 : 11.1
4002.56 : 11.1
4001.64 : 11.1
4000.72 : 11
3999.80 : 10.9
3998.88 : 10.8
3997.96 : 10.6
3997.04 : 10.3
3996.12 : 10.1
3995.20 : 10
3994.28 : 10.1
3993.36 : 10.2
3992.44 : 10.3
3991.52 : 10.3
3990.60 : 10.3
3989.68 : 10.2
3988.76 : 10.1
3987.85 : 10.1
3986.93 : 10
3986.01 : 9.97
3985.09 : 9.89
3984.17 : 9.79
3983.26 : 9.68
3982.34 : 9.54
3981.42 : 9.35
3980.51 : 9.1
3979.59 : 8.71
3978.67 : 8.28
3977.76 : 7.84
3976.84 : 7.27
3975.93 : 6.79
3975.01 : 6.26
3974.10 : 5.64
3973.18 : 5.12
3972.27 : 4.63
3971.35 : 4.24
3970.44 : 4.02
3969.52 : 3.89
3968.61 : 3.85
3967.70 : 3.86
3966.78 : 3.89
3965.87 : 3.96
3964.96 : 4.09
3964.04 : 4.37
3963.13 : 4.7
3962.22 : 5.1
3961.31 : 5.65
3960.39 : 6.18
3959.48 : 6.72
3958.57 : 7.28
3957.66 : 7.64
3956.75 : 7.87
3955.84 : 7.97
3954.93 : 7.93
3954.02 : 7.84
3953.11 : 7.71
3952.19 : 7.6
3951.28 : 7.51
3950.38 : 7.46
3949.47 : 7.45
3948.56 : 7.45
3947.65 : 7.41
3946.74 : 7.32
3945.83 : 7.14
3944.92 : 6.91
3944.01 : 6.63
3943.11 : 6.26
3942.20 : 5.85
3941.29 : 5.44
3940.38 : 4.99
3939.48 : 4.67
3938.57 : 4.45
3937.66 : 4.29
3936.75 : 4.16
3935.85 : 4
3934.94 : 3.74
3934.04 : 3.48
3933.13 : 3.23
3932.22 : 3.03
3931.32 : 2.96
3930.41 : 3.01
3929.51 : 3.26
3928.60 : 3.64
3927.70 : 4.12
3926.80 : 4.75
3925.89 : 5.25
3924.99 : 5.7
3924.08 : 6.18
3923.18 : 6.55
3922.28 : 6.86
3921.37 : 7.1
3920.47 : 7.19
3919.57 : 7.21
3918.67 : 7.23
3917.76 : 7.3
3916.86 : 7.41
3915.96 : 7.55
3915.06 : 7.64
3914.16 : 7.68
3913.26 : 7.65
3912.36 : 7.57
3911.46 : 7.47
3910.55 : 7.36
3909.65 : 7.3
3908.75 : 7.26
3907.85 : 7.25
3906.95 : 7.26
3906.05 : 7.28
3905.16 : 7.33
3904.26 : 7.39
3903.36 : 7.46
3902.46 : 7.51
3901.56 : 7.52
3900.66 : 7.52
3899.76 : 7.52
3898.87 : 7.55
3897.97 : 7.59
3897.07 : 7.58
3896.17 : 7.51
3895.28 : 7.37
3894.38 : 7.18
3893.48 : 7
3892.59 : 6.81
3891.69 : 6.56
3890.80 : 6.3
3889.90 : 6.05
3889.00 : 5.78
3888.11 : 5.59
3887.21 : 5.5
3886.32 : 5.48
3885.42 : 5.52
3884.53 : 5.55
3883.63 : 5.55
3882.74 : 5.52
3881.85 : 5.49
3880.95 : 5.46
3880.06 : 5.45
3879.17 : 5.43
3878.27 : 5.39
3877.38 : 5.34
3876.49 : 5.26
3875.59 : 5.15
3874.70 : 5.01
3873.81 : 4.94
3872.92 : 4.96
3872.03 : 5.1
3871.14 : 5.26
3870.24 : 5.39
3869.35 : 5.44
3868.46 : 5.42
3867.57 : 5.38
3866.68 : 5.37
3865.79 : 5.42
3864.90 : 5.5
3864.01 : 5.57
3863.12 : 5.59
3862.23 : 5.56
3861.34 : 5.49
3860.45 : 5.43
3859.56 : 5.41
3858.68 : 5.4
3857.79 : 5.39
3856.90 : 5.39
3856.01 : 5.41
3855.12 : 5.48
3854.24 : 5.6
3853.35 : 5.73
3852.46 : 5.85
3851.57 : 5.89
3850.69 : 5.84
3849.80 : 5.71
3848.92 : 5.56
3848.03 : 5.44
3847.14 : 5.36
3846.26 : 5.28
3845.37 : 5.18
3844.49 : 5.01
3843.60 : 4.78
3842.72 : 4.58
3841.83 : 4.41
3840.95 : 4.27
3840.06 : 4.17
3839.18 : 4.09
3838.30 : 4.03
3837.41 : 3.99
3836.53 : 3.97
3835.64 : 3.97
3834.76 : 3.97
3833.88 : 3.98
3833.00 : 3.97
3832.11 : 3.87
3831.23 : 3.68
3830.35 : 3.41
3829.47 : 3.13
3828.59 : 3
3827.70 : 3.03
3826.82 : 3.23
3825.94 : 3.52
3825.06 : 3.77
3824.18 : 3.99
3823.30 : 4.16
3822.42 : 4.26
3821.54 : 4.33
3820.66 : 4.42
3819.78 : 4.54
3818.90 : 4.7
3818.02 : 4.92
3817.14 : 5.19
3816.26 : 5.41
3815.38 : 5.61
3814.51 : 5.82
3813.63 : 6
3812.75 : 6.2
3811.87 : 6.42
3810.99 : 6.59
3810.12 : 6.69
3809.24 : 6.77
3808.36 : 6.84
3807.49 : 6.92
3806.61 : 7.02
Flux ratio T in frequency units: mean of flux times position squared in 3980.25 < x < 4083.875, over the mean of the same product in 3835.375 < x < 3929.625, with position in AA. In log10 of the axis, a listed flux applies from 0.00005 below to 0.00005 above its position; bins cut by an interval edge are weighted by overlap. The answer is 2.0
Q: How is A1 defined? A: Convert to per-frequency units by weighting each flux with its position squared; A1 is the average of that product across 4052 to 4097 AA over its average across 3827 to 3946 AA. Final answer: 2.16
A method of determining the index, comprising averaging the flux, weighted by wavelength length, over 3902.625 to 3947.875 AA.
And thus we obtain 6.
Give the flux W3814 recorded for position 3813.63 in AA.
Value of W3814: 6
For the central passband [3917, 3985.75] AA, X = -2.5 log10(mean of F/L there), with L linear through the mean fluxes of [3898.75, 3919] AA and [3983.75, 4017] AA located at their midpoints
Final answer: 0.426 mag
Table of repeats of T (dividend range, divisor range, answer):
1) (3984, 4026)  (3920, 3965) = 1.96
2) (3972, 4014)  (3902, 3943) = 1.73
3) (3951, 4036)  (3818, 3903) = 1.87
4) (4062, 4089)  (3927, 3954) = 2.19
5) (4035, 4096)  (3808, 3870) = 2.50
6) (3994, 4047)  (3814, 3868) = 2.57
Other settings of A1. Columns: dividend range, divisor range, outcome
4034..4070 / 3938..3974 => 1.90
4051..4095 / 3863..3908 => 1.97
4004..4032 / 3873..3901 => 2.00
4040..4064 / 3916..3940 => 2.25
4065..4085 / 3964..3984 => 1.86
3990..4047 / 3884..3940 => 1.90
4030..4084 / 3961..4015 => 1.28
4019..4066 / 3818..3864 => 2.60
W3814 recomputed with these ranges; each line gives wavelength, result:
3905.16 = 7.33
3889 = 5.78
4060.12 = 10.2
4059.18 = 10.3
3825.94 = 3.52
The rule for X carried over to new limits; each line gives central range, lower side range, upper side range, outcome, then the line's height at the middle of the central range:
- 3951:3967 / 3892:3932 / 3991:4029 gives 0.35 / 8.85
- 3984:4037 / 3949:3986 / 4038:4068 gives -0.25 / 8.75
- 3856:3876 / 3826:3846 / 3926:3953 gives -0.22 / 4.36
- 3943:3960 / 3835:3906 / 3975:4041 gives 0.17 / 8.62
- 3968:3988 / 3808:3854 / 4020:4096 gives 0.20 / 8.84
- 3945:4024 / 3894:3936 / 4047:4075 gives -0.04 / 8.41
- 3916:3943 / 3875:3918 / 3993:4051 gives 0.46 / 7.86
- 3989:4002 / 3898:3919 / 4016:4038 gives -0.02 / 10.2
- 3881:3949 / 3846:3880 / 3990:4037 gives 0.17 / 7.38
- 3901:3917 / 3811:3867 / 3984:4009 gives -0.01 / 7.35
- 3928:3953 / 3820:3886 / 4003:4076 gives 0.42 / 7.77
